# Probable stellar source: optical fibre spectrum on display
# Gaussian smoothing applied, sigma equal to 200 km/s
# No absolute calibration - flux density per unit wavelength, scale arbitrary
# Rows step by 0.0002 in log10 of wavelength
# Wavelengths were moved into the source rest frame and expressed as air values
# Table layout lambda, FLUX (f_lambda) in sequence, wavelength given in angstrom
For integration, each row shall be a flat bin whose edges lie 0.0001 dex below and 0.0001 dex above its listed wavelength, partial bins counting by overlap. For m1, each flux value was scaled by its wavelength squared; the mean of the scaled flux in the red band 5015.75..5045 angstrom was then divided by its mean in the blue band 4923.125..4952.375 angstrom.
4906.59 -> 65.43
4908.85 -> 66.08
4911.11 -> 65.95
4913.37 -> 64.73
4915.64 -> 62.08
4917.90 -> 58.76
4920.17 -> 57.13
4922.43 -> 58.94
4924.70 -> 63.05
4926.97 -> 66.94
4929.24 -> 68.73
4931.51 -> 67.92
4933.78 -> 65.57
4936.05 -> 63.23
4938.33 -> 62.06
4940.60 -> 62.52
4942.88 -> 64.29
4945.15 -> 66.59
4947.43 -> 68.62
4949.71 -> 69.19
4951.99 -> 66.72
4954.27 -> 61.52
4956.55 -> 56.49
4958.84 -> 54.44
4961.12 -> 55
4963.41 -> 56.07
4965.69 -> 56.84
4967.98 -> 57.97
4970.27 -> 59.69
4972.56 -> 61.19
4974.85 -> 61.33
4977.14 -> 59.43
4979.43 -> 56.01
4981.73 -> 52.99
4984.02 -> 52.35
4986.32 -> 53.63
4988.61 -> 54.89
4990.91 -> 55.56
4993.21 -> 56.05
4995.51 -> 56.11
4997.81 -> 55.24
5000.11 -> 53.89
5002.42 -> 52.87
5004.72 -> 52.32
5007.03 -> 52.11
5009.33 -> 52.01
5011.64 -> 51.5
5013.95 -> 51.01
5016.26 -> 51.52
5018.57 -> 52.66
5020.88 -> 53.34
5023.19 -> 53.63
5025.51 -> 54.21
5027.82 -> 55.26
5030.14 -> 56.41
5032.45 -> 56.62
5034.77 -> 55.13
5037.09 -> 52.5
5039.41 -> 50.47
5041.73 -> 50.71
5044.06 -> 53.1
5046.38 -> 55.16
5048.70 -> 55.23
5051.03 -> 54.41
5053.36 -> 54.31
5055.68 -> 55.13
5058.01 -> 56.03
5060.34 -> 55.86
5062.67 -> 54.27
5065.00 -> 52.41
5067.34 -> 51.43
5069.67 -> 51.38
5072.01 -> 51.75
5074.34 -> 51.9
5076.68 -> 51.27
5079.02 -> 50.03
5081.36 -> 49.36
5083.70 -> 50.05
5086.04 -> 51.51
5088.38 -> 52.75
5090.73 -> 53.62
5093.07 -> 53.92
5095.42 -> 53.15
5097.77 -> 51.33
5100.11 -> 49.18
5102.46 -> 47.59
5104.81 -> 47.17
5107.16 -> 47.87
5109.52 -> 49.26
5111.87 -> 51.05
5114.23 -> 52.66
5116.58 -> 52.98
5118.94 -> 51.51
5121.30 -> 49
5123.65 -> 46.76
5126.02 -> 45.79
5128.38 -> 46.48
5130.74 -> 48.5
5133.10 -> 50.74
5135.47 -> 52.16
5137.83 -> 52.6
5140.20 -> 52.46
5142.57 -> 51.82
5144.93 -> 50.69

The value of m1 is 0.85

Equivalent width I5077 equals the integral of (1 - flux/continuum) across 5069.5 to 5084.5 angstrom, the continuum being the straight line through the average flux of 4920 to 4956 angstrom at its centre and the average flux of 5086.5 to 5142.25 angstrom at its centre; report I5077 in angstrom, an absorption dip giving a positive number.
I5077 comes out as 0.7 angstrom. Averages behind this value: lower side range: 64.6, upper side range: 50.4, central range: 50.8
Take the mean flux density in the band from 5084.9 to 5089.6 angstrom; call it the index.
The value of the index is 52.1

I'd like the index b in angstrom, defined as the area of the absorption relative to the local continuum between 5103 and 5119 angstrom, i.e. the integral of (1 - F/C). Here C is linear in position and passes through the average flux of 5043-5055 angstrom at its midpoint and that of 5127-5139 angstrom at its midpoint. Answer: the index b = 0.3 angstrom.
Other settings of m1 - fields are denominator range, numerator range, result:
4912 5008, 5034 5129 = 0.91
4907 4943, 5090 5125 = 0.85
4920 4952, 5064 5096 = 0.84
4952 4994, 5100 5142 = 0.92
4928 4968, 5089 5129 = 0.85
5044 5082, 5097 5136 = 0.95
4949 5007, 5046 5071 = 0.98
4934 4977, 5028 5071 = 0.91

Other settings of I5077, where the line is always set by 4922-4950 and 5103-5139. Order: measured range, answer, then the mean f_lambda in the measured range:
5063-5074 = 0.43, 51.9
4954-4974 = 1.68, 57.6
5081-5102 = 0.20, 51.6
